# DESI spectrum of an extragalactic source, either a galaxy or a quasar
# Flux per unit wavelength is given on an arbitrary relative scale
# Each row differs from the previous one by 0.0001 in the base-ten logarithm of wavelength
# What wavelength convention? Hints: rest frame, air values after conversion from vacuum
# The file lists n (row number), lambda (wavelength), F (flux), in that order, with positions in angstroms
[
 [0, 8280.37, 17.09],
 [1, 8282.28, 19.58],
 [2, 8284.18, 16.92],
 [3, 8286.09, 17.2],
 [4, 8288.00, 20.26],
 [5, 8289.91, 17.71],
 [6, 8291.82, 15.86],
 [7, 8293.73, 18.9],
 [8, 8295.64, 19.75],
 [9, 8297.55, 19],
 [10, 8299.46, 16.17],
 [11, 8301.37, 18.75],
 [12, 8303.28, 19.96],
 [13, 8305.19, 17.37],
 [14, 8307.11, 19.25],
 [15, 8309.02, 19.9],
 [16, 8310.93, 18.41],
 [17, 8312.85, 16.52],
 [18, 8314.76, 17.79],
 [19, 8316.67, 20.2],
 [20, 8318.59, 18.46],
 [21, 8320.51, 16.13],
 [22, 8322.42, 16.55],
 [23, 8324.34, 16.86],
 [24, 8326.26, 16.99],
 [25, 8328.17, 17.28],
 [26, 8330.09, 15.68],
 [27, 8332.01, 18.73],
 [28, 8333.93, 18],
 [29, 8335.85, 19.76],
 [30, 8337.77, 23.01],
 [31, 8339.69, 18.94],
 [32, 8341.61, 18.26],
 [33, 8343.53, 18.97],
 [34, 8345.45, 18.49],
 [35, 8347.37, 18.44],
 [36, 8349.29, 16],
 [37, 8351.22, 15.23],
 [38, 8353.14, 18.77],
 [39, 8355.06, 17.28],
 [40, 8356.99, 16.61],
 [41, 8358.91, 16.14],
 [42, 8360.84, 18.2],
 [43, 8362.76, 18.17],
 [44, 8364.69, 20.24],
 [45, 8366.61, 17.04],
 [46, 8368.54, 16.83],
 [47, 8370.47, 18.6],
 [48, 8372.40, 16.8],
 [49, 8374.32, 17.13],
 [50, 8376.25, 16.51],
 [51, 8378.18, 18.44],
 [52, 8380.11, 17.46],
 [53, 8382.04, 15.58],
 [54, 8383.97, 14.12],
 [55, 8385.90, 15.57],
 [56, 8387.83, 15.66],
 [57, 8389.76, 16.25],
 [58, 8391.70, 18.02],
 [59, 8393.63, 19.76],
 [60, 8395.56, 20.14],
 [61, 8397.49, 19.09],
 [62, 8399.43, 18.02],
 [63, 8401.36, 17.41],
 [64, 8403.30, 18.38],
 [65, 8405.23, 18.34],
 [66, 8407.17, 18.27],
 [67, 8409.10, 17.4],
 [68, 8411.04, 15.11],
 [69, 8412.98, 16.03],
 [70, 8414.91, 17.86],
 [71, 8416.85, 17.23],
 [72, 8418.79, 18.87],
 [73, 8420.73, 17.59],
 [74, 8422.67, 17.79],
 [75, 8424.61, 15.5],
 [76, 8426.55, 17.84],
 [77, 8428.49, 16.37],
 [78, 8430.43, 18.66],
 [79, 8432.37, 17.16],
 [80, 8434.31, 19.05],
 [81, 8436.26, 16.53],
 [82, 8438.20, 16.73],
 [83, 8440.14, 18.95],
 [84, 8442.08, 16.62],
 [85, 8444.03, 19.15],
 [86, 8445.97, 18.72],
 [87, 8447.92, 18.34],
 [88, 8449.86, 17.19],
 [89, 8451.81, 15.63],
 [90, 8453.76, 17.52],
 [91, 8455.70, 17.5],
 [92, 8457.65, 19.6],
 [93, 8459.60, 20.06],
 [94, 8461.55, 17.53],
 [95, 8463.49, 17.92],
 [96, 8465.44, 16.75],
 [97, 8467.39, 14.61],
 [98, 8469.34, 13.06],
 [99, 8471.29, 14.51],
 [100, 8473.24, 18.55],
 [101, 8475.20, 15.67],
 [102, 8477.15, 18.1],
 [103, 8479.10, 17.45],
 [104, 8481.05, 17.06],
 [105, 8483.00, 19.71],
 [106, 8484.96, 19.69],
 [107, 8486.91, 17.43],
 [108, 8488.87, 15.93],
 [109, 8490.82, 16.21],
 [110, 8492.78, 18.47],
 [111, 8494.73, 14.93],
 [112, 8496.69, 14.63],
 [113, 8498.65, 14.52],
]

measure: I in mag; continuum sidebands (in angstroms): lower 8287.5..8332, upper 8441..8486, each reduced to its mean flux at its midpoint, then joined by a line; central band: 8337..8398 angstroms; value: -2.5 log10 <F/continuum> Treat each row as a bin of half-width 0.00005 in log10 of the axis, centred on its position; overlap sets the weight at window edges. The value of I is 0.01 mag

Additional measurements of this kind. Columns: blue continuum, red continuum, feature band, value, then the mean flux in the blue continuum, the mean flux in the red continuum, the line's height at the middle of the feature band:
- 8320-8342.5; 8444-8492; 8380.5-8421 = 0.02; 18.1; 17.3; 17.7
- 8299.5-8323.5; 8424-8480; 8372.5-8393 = 0.08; 18.2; 17.3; 17.7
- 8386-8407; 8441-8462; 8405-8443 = 0.04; 18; 18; 18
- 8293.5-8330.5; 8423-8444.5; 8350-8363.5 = 0.04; 18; 17.5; 17.8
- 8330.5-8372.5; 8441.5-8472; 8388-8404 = -0.03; 18.1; 17.2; 17.7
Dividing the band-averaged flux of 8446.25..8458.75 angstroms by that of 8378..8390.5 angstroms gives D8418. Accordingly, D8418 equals 1.11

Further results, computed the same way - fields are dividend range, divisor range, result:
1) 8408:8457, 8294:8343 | 0.95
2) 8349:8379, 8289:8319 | 0.95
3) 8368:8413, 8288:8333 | 0.96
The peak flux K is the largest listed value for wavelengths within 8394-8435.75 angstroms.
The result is 20.14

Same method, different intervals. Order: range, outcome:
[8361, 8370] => 20.24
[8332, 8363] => 23.01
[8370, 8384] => 18.6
